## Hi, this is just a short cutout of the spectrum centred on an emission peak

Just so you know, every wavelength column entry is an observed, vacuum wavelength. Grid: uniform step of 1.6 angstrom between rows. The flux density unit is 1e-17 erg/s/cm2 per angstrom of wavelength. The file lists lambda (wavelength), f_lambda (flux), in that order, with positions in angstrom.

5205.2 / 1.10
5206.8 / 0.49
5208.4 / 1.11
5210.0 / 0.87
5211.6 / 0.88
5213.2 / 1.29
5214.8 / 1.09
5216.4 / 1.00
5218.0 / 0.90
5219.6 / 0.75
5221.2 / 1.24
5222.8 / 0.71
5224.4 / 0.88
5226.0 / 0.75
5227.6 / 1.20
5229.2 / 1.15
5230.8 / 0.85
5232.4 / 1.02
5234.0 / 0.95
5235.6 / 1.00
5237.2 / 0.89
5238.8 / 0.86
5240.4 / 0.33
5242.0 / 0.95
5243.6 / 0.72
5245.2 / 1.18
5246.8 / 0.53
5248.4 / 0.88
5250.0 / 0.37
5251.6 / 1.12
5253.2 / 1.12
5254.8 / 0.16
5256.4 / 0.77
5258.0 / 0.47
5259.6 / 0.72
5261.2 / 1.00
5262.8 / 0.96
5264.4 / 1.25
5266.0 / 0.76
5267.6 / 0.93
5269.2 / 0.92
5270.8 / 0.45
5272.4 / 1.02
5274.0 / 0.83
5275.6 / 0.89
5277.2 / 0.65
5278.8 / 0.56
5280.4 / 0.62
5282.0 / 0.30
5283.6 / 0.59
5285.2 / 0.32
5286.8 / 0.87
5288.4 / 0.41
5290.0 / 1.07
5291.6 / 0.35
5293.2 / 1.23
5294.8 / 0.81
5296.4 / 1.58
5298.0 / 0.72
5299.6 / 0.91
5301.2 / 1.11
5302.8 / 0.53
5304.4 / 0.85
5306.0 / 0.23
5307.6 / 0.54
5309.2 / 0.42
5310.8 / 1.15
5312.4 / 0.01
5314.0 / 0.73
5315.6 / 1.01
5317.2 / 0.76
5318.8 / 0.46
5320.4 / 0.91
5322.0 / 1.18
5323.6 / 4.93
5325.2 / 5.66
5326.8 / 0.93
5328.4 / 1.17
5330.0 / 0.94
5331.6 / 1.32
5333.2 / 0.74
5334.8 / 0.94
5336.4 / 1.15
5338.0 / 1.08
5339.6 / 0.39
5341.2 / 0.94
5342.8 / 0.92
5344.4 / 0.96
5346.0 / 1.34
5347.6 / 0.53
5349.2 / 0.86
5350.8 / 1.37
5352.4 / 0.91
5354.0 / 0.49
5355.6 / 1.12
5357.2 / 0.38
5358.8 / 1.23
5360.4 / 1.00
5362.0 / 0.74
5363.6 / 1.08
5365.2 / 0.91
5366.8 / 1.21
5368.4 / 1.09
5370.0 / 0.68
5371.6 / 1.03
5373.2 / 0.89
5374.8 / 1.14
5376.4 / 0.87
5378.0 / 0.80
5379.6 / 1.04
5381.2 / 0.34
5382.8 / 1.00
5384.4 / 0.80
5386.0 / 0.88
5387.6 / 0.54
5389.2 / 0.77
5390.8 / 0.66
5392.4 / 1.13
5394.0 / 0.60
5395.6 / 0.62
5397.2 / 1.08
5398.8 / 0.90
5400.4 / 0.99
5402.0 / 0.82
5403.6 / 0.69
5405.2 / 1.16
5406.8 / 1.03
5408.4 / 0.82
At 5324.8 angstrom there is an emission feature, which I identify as H-beta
